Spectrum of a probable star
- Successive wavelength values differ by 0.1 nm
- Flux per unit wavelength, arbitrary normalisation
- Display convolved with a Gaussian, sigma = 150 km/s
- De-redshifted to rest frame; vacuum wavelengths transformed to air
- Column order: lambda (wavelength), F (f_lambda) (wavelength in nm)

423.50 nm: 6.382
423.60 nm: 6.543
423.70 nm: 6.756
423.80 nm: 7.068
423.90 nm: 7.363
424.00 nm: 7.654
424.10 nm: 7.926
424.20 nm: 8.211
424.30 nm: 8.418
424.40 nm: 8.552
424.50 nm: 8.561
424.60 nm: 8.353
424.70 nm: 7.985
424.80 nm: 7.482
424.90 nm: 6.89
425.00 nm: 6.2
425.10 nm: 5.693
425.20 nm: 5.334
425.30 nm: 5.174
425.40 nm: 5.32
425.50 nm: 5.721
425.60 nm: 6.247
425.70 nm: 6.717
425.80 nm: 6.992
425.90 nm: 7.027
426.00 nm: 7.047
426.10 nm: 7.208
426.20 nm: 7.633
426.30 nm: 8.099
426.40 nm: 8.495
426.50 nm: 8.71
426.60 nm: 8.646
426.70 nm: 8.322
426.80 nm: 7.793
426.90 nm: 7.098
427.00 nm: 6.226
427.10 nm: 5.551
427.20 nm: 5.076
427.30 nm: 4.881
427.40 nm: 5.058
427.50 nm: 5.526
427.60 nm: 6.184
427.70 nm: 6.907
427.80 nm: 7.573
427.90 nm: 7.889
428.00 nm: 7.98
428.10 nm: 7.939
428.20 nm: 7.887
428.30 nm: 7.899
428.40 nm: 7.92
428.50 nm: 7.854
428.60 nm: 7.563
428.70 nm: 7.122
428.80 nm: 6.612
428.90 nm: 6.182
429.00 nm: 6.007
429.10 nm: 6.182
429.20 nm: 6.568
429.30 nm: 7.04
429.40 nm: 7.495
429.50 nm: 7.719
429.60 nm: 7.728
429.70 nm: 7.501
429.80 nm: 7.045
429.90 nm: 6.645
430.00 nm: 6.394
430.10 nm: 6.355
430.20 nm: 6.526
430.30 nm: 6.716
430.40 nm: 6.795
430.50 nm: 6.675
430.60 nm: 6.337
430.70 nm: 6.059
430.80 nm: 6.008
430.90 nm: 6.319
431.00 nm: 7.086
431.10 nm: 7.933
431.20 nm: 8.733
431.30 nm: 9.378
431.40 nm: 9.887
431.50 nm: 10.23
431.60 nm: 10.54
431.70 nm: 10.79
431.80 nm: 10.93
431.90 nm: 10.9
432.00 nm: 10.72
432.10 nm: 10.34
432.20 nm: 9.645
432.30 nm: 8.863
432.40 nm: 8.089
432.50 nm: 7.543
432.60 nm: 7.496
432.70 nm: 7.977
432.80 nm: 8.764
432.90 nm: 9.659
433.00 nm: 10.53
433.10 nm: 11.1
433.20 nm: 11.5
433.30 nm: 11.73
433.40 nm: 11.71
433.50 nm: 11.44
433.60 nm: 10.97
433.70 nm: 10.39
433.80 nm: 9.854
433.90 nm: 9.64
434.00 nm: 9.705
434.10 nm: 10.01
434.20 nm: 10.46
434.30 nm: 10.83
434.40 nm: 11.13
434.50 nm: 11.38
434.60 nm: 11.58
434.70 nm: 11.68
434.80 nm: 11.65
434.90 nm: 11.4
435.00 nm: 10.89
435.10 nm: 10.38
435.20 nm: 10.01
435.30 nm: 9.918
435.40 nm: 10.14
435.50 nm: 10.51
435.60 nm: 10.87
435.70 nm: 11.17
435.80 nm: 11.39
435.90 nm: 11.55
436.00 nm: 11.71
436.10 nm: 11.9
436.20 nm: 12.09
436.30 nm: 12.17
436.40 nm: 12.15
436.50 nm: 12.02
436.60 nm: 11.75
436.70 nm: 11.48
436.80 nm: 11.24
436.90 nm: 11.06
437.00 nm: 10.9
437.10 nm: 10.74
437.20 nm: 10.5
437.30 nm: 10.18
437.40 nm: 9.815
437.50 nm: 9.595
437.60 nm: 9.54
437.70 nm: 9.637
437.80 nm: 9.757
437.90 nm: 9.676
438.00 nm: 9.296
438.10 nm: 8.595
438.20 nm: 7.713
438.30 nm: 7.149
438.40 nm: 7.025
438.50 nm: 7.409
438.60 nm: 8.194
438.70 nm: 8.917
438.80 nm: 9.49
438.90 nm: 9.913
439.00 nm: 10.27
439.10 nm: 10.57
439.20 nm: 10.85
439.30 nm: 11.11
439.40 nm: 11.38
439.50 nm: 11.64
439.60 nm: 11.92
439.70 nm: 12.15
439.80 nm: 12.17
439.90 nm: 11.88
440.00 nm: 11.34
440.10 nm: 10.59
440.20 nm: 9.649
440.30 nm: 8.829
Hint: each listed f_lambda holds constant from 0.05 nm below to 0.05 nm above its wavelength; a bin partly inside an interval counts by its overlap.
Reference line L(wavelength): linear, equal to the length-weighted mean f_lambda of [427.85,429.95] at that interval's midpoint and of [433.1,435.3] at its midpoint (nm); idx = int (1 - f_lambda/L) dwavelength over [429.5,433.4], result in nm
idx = 0.22 nm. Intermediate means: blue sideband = 7.28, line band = 8.54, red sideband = 10.9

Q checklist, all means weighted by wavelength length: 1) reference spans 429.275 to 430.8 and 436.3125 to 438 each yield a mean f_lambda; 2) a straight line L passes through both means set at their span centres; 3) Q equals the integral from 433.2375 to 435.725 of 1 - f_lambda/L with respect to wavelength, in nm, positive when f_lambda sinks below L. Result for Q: -0.43 nm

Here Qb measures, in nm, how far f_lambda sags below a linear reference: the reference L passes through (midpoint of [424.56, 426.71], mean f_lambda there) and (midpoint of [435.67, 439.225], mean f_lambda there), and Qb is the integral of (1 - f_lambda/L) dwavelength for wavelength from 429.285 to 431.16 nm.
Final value 0.31 nm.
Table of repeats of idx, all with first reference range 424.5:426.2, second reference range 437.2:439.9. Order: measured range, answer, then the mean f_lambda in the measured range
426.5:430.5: 0.249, 6.95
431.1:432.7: -0.248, 9.5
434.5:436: -0.323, 11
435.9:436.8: -0.247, 11.9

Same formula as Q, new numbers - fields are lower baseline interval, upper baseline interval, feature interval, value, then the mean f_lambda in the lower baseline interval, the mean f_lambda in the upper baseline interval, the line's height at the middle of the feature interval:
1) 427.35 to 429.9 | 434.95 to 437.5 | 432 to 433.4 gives -0.059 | 7.09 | 11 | 9.2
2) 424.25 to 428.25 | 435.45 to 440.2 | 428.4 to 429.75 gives 0.134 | 7.01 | 10.5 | 7.86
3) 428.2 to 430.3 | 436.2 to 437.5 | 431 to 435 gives -0.484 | 7.03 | 11.1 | 9.06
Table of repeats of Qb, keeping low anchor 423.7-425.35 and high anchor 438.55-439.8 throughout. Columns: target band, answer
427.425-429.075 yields 0.20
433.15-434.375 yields -0.17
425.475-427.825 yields 0.27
